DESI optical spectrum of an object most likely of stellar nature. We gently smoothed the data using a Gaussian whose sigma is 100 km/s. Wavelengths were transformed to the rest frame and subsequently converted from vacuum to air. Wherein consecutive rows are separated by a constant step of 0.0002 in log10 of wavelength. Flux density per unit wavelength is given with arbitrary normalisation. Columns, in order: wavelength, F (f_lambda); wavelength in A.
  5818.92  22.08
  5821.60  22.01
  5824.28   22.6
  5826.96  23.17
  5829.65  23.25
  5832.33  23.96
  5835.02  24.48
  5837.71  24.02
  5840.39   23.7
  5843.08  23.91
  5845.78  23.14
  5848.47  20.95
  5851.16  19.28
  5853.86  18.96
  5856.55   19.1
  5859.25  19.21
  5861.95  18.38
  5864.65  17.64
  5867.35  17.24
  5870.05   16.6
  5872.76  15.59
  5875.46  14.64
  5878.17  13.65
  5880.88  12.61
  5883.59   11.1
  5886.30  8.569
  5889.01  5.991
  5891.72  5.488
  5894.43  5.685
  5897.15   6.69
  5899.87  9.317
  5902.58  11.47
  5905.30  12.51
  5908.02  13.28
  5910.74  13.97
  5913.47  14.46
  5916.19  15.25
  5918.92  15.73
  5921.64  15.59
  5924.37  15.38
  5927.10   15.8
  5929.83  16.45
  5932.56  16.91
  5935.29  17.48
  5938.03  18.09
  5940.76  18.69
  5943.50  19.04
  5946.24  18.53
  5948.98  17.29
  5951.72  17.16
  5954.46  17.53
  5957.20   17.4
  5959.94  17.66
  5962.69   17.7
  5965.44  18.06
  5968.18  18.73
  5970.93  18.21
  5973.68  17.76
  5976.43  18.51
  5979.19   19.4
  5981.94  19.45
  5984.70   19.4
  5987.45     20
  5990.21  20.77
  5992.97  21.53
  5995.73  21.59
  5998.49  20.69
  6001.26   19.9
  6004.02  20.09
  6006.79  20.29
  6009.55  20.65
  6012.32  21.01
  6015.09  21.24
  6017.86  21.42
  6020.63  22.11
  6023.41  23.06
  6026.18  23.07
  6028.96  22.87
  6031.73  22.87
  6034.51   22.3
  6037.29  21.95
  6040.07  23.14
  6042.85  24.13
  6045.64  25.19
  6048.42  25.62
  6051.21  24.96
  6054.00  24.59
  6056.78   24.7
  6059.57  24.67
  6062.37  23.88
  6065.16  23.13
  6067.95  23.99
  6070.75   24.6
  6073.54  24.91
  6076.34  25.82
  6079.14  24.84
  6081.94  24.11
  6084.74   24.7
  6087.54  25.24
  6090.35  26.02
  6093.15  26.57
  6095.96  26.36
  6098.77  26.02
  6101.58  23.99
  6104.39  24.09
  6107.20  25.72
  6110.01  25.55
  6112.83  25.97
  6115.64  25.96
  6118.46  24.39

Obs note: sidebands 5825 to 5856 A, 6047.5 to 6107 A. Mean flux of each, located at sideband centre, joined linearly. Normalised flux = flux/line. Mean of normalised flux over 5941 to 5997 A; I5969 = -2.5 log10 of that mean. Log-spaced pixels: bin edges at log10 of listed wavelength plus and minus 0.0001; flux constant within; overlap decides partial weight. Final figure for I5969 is 0.26 mag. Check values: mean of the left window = 22.5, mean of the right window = 24.9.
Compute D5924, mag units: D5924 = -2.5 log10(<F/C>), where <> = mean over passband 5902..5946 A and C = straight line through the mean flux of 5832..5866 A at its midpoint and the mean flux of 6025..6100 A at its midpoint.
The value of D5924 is 0.38 mag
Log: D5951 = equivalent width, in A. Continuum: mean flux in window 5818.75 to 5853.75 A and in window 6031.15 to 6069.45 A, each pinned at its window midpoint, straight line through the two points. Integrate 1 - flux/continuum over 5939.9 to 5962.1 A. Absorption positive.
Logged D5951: 5.2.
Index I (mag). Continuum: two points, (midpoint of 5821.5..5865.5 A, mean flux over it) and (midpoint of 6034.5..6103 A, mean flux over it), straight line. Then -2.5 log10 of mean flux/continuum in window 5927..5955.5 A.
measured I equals 0.29 mag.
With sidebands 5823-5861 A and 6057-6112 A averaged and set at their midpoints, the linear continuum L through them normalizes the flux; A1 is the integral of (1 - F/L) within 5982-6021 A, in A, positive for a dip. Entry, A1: 5.4 A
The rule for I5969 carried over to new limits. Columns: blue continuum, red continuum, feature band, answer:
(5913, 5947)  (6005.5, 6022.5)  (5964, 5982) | 0.029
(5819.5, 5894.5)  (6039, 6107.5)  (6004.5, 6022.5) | 0.089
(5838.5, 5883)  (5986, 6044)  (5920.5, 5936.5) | 0.213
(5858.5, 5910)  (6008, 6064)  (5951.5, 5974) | 0.006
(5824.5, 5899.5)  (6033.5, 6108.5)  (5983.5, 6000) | 0.053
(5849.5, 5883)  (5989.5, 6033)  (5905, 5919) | 0.276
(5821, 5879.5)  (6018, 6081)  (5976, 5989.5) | 0.164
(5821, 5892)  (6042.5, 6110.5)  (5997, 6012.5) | 0.119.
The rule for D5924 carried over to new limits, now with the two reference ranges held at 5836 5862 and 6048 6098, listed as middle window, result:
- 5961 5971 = 0.27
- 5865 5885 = 0.43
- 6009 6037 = 0.09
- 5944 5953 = 0.27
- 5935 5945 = 0.23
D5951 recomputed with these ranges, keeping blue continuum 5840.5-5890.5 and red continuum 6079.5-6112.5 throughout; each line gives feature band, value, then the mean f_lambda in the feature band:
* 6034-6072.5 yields -0.7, 24.1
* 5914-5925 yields 1.9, 15.4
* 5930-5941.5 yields 1.0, 17.6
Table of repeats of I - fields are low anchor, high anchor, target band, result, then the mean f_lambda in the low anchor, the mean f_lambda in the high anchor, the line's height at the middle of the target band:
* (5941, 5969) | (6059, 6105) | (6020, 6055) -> -0.05 mag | 17.9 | 24.9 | 22.5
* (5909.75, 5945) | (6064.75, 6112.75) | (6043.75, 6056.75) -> -0.09 mag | 16.4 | 25.1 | 23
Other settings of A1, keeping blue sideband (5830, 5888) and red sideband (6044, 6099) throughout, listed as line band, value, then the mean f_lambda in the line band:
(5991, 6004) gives 1.06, 20.8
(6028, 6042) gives 0.69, 22.7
